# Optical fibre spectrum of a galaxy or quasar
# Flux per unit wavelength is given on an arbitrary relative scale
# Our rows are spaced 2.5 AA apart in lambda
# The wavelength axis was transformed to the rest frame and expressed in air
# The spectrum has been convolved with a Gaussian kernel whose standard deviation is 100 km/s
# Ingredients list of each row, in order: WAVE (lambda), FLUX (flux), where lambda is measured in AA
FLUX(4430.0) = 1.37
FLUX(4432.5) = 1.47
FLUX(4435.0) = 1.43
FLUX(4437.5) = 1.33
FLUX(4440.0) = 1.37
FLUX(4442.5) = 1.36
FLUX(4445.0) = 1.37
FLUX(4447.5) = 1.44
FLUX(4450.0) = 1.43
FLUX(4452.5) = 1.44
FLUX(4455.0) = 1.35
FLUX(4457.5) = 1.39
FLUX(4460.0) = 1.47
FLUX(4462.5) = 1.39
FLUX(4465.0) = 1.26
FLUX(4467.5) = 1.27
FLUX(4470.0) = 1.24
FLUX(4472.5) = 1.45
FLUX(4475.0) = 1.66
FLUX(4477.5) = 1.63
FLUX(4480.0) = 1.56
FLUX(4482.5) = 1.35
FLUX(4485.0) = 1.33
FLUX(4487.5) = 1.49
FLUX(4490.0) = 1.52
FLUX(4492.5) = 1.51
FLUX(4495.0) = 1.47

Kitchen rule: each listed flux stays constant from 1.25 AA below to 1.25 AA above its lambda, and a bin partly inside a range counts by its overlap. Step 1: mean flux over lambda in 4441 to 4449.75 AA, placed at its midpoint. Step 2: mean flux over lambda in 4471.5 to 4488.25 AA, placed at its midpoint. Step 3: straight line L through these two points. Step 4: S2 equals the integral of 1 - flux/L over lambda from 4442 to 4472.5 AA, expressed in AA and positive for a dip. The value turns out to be 1.22 AA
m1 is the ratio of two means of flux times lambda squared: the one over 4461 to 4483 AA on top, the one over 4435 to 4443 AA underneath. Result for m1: 1.06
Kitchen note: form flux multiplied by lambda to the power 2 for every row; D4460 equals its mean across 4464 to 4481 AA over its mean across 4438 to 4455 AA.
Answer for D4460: 1.04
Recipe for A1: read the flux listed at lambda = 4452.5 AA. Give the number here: 1.44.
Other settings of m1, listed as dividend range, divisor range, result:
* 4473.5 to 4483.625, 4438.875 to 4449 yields 1.14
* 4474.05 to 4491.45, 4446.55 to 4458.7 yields 1.08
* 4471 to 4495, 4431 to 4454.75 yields 1.09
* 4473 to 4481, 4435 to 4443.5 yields 1.19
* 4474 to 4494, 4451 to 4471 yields 1.12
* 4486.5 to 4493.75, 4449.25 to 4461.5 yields 1.08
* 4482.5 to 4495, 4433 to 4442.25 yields 1.07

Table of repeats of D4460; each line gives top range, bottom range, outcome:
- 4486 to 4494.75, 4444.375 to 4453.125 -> 1.07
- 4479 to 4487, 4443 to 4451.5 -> 1.02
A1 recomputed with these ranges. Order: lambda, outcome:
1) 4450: 1.43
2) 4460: 1.47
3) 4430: 1.37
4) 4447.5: 1.44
